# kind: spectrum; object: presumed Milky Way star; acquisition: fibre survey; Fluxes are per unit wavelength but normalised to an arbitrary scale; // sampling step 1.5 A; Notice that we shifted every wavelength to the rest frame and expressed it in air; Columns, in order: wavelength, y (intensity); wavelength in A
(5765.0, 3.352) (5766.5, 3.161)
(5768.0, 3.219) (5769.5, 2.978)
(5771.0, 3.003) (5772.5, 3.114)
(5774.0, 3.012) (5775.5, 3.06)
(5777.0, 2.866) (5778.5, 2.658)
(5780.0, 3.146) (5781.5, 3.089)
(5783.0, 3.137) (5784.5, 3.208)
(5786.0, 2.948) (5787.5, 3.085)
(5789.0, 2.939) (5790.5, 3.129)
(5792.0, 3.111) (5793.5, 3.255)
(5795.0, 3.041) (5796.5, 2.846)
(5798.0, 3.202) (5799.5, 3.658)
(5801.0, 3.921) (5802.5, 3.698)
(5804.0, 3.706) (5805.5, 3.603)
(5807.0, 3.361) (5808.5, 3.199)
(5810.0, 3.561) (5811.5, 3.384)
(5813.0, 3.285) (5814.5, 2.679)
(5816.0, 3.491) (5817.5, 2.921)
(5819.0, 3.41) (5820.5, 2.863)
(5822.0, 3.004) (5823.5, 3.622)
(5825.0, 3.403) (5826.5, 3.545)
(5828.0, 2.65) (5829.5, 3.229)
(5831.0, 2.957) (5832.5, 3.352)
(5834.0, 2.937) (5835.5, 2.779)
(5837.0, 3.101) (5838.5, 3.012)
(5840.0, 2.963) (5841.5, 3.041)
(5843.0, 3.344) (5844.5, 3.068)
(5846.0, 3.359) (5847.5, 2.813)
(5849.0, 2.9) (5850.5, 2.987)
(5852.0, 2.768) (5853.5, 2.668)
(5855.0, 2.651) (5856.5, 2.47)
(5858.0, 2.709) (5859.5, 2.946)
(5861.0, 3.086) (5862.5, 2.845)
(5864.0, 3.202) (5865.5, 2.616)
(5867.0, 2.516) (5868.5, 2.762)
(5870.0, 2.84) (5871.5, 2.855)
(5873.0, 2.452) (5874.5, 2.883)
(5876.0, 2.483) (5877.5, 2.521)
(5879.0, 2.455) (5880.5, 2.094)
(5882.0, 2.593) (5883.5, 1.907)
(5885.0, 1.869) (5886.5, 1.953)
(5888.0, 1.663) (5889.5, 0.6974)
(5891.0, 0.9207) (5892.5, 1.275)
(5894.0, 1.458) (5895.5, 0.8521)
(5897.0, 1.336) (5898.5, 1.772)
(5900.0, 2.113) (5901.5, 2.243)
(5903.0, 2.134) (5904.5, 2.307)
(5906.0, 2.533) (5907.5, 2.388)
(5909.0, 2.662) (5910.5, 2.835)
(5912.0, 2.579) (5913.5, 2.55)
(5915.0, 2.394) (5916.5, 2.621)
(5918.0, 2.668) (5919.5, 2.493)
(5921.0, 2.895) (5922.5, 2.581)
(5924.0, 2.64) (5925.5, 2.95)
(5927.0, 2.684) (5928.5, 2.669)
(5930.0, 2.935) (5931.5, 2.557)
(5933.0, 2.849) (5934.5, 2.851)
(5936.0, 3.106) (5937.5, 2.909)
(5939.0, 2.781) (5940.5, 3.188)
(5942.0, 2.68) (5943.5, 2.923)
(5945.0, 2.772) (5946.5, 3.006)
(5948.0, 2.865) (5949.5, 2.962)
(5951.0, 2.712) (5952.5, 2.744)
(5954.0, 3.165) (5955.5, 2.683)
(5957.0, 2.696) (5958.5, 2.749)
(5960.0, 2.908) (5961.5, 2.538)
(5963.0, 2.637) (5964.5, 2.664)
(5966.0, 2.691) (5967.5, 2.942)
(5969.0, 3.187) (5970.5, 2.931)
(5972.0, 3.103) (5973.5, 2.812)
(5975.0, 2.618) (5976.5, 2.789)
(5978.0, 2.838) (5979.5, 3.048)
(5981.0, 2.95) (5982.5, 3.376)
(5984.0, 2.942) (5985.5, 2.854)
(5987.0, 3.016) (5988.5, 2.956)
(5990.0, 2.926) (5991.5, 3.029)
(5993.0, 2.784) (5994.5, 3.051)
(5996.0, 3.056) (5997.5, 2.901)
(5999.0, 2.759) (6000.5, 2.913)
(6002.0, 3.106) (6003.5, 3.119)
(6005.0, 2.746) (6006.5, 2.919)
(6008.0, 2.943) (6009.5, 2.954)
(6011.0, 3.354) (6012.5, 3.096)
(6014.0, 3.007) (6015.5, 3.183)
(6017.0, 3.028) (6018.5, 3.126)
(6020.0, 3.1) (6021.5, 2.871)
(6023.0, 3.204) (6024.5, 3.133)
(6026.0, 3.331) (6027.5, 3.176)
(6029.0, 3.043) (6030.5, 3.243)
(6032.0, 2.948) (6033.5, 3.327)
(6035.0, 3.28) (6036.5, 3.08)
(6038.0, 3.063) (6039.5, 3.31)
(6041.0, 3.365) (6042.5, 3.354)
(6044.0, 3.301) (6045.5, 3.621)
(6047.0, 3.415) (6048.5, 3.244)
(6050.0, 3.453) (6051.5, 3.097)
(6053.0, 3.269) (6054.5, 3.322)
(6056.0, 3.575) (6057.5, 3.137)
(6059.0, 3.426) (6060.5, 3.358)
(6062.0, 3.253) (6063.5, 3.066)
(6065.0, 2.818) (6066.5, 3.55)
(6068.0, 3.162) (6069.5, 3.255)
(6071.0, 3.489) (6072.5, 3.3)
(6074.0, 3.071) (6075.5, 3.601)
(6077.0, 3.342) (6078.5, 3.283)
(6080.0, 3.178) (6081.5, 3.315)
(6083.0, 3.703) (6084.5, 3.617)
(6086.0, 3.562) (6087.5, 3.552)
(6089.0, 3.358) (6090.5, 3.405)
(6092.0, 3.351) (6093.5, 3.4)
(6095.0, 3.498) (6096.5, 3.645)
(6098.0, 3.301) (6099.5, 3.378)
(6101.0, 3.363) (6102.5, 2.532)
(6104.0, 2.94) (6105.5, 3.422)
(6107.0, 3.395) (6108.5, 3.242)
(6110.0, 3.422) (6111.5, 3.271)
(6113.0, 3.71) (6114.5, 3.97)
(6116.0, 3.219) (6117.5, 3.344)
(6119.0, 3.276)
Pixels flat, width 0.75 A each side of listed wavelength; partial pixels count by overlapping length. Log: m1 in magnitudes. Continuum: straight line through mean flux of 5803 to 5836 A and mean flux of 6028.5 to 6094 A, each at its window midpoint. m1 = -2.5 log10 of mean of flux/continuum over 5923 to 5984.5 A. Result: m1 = 0.15 mag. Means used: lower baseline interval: 3.23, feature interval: 2.85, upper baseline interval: 3.32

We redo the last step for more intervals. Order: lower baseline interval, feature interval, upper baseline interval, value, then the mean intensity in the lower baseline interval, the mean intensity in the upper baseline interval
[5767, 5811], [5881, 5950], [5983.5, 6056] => 0.31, 3.2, 3.12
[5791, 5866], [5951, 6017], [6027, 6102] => 0.12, 3.13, 3.32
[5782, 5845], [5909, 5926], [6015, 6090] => 0.22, 3.21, 3.28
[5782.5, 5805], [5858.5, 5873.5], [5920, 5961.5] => 0.09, 3.26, 2.82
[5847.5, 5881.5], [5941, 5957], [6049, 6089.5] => 0.05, 2.72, 3.34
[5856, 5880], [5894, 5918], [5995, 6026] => 0.26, 2.72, 3.03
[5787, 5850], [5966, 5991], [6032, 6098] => 0.12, 3.2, 3.34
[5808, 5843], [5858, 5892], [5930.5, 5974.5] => 0.27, 3.15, 2.85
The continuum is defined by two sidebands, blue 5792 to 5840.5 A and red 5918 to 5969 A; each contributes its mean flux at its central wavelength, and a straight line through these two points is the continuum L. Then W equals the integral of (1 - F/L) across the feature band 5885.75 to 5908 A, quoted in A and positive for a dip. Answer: 9.4 A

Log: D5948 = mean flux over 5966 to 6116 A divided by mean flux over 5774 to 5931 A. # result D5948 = 1.15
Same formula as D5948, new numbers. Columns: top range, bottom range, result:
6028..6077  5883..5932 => 1.50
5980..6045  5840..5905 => 1.29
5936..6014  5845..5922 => 1.22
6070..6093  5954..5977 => 1.21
